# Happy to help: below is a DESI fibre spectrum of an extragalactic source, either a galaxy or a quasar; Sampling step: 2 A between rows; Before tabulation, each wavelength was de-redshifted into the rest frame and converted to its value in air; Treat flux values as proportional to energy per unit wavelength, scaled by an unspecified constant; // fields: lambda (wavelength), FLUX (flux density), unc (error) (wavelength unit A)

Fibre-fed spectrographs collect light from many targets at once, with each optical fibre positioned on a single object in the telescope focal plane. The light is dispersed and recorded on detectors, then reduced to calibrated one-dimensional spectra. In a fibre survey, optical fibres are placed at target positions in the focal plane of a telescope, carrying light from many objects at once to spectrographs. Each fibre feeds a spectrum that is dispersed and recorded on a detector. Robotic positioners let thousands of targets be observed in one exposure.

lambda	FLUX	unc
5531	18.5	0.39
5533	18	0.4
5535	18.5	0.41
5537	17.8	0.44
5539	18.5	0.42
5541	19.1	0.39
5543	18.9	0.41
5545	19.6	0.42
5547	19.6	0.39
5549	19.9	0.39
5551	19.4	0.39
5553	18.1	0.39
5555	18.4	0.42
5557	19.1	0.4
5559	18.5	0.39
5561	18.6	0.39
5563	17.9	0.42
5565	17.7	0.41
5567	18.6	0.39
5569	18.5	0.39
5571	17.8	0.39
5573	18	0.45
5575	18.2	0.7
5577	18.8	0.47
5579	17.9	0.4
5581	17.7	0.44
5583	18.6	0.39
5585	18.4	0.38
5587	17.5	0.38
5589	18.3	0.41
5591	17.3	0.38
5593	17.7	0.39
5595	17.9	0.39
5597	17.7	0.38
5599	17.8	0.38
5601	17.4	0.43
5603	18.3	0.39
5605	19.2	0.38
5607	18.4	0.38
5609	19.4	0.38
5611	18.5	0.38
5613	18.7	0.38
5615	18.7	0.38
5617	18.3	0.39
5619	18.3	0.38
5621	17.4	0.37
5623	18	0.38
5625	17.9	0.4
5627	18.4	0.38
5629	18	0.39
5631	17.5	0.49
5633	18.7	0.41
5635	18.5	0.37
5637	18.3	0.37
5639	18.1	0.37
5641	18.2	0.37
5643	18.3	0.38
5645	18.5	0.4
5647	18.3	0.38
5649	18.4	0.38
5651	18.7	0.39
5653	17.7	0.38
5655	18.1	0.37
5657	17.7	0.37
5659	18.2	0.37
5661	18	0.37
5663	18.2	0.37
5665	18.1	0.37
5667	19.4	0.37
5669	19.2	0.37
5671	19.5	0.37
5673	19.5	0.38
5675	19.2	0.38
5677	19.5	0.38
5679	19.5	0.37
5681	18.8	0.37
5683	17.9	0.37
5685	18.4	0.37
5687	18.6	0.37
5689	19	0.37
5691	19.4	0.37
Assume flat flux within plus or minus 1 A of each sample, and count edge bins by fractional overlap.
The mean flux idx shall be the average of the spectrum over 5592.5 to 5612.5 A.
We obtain 18.3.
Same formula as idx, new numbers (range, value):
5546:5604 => 18.3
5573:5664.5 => 18.2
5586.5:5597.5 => 17.7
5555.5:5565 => 18.4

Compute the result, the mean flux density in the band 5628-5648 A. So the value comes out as 18.2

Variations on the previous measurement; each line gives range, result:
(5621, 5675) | 18.4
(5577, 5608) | 18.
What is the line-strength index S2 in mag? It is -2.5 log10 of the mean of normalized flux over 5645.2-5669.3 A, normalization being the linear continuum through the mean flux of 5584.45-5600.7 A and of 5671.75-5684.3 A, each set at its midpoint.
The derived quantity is 0.03 mag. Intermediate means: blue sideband 17.8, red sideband 19.1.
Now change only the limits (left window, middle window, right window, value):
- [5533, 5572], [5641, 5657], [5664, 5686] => 0.040 mag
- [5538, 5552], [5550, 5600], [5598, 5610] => 0.039 mag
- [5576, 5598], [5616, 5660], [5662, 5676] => 0.027 mag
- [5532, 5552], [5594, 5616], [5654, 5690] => 0.027 mag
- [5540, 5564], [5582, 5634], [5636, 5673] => 0.028 mag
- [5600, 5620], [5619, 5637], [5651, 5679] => 0.029 mag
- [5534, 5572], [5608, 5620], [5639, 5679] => -0.002 mag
